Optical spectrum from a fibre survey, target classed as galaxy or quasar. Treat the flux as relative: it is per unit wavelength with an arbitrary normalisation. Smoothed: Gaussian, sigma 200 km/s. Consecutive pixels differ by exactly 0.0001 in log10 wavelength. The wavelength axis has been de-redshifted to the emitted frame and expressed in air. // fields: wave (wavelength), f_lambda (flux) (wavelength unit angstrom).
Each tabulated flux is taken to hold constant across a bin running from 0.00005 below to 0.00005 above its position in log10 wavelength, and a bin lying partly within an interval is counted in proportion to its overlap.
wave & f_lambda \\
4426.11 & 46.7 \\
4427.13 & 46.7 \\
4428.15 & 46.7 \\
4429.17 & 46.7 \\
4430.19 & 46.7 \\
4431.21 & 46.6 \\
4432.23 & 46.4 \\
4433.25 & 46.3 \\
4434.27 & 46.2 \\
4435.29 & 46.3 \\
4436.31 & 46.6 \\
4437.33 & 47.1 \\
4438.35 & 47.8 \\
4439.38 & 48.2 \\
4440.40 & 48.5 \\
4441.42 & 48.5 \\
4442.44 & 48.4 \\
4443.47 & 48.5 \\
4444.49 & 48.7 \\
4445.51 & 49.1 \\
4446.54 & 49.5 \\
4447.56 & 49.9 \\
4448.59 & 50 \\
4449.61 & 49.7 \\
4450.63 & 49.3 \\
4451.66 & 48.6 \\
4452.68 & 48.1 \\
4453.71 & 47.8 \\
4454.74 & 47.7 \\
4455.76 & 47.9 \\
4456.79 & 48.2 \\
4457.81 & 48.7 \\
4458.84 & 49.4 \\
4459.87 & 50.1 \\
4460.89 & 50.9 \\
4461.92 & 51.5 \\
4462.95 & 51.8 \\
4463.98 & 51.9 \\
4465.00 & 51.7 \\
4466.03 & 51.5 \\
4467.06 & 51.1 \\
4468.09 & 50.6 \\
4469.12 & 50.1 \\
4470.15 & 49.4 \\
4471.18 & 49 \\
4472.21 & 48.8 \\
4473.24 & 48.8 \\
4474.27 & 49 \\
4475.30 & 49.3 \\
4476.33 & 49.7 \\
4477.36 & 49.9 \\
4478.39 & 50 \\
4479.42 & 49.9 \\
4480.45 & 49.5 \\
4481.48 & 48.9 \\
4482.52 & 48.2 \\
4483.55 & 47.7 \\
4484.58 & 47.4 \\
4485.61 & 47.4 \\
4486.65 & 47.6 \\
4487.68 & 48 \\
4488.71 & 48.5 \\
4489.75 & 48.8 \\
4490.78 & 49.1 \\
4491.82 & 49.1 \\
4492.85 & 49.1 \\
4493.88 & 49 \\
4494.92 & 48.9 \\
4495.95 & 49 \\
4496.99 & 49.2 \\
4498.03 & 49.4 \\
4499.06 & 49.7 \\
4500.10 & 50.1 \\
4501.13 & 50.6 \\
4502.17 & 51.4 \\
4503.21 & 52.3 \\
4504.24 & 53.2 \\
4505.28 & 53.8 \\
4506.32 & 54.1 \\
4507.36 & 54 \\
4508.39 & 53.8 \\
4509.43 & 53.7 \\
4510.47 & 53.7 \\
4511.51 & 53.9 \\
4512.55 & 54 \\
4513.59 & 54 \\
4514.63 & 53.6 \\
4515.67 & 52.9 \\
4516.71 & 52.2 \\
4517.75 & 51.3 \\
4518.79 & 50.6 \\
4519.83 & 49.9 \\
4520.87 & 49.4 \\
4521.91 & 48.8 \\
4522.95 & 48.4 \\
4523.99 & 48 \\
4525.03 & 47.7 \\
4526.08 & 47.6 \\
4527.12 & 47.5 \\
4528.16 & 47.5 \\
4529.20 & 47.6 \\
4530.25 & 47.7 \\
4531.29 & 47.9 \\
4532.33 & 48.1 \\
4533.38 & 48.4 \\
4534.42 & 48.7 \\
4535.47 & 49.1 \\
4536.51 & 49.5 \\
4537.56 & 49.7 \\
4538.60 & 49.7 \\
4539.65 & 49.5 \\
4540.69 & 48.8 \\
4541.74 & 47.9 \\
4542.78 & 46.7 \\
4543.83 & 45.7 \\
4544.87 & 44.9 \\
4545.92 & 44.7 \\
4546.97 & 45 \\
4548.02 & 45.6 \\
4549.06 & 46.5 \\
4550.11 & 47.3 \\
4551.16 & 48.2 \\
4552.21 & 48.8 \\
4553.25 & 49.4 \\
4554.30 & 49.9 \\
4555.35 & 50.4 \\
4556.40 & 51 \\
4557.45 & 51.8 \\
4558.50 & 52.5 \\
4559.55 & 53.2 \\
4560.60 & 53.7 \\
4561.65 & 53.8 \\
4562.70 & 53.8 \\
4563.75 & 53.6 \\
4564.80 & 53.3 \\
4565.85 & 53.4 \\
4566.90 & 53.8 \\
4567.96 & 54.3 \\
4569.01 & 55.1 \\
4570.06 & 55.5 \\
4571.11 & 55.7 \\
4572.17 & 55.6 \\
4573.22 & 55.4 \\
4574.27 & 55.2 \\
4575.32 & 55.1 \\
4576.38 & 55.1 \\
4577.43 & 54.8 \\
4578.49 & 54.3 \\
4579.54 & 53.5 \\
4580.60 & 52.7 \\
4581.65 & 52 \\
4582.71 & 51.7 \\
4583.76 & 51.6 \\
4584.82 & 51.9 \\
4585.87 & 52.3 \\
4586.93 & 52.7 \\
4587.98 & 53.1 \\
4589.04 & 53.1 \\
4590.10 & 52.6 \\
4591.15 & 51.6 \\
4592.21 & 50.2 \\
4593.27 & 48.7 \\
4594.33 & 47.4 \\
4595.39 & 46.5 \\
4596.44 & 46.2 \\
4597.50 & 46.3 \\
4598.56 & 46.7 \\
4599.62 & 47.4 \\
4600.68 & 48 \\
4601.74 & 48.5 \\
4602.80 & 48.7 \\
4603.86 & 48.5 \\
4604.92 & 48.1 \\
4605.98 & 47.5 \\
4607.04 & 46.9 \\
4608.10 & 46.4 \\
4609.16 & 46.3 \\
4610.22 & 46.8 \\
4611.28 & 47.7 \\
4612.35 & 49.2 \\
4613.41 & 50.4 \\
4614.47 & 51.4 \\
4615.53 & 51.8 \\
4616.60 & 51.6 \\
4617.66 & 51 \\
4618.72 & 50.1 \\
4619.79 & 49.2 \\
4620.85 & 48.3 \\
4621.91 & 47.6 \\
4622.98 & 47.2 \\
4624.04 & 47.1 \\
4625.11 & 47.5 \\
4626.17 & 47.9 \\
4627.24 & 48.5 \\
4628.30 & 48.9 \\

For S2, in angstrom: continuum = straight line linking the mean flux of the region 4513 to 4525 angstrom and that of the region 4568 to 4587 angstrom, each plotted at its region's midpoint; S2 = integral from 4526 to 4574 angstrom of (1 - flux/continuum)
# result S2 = 2.13 angstrom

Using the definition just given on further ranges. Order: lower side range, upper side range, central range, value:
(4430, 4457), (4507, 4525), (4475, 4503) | 0.70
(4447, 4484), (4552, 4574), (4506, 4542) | 1.01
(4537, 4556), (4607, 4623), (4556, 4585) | -3.34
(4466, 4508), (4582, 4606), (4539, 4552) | 0.75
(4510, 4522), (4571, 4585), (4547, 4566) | 0.92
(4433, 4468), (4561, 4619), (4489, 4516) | -0.91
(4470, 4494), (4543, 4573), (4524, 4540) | 0.59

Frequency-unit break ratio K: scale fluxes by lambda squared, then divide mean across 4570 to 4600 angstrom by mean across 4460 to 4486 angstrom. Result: 1.1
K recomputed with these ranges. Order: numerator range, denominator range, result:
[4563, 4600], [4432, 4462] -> 1.14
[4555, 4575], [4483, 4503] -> 1.13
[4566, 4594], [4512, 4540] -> 1.10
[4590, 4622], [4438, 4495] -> 1.05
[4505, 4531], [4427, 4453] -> 1.10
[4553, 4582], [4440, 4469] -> 1.14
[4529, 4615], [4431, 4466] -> 1.09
